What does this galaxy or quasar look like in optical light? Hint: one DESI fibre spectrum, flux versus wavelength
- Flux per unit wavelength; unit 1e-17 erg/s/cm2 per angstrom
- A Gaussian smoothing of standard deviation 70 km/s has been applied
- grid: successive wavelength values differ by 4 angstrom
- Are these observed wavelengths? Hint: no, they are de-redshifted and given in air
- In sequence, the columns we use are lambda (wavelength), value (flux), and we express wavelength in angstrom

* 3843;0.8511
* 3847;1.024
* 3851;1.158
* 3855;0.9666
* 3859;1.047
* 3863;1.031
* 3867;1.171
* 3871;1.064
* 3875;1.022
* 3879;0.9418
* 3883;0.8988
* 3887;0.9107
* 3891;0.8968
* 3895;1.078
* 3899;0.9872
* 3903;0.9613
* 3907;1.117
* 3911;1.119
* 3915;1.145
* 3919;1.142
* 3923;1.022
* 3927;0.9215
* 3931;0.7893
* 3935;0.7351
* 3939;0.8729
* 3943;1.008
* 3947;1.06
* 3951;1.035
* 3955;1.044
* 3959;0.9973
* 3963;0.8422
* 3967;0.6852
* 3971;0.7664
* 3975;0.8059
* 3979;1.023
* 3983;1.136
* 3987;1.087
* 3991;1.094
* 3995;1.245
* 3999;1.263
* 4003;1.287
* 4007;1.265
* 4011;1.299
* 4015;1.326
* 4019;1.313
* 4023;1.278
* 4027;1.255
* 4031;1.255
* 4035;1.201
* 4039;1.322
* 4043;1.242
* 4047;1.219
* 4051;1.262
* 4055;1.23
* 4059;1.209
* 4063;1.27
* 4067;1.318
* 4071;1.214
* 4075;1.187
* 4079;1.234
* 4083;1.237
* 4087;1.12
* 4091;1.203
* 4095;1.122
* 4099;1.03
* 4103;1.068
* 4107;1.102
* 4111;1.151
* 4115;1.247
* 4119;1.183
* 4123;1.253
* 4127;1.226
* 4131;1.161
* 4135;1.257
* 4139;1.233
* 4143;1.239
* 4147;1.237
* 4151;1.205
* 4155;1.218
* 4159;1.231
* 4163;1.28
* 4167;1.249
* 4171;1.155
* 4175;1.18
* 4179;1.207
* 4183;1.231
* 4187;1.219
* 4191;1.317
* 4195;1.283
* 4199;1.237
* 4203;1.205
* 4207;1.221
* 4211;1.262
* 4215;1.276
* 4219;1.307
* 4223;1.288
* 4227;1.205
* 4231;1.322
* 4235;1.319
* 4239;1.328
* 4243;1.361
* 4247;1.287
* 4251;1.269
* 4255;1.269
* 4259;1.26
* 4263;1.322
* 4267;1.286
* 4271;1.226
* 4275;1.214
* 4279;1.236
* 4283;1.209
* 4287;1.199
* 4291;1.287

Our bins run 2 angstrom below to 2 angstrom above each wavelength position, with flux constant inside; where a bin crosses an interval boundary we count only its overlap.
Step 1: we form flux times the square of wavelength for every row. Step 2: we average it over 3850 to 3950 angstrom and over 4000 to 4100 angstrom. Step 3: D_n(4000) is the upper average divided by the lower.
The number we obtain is 1.33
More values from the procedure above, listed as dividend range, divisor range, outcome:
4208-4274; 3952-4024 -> 1.33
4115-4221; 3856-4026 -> 1.32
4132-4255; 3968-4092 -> 1.14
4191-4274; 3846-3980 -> 1.53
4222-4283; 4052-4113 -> 1.17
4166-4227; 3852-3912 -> 1.43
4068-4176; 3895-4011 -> 1.27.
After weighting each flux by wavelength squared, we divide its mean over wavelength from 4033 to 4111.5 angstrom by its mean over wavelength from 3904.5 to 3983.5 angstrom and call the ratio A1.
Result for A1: 1.3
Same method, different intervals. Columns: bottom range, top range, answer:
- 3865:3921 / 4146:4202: 1.37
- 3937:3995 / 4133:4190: 1.39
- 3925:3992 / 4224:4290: 1.57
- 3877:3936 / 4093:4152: 1.34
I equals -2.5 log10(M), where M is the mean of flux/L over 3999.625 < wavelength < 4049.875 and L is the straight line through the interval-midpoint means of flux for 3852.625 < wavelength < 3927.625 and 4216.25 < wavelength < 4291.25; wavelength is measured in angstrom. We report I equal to -0.14 mag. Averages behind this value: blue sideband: 1.03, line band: 1.27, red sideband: 1.27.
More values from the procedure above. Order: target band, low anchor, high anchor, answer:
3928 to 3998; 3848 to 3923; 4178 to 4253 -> 0.142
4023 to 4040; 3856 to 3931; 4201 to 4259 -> -0.119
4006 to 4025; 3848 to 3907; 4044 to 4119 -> -0.147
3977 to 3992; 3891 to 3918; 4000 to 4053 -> 0.108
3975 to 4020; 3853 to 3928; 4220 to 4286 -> -0.088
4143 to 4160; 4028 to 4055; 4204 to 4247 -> 0.041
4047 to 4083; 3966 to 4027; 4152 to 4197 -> -0.059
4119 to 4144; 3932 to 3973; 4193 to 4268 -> -0.073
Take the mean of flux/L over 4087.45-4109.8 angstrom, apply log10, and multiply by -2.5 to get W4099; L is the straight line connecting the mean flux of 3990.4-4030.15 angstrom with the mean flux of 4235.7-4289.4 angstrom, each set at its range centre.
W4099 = 0.15 mag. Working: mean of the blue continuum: 1.27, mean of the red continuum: 1.27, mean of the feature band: 1.11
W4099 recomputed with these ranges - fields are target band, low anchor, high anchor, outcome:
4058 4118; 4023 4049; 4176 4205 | 0.06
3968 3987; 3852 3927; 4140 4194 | 0.17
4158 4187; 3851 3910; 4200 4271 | 0.01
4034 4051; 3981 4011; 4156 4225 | -0.03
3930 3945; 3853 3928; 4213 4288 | 0.23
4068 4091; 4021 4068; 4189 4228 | 0.05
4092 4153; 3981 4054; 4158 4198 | 0.05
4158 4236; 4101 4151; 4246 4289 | -0.02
